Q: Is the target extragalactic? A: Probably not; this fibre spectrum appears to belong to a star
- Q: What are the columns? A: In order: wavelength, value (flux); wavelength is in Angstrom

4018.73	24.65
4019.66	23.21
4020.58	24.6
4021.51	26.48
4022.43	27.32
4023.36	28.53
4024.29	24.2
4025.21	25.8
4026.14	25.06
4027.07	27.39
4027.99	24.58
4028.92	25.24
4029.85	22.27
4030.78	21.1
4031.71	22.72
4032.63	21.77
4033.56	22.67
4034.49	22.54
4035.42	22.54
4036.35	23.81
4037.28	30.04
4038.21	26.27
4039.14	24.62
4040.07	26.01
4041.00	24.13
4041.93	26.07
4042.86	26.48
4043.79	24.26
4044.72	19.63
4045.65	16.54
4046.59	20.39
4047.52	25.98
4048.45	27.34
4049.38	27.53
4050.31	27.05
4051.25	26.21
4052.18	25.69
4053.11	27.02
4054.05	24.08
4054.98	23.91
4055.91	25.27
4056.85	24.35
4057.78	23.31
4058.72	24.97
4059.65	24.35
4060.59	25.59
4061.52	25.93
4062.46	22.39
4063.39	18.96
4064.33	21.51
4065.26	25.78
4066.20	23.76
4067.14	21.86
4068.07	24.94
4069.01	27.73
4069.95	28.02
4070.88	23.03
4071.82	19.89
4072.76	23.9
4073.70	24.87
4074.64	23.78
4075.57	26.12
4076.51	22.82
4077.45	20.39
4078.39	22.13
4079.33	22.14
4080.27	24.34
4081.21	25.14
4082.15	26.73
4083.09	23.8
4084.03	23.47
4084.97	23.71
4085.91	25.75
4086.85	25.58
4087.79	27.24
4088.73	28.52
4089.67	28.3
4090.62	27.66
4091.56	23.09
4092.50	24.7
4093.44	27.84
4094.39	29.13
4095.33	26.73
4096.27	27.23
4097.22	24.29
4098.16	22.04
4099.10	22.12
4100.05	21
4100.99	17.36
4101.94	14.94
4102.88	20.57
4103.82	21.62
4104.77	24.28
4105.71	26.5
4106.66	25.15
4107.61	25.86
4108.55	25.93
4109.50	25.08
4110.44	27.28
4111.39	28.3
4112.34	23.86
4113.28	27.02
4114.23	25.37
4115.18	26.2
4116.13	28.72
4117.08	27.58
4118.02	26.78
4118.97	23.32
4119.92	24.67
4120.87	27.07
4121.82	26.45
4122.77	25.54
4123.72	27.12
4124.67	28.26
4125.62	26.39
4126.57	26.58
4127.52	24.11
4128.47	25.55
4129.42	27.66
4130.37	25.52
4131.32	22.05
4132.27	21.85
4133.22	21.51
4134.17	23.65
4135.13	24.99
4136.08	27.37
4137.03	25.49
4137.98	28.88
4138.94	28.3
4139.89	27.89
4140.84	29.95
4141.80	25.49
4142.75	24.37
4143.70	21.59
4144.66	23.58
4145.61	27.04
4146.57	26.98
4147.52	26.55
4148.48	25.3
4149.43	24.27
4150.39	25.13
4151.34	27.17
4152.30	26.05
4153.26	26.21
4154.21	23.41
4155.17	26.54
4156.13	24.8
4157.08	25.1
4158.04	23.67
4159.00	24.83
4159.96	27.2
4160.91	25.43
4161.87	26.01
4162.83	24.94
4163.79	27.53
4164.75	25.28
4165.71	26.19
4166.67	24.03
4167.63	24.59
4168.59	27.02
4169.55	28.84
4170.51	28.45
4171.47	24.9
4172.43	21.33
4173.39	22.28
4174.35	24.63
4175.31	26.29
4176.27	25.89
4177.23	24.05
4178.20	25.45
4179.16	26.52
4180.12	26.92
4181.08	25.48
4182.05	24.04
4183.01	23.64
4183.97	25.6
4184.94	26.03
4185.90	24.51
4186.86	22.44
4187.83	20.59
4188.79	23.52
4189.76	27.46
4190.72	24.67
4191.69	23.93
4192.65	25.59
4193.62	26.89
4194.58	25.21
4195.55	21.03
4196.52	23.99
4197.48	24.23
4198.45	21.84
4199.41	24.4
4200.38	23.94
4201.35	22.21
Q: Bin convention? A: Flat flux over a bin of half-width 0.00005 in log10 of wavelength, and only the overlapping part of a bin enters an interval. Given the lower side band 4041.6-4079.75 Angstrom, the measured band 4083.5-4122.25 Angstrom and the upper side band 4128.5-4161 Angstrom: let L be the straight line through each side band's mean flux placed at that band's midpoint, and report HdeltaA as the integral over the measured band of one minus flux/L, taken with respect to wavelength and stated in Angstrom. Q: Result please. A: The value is -0.5 Angstrom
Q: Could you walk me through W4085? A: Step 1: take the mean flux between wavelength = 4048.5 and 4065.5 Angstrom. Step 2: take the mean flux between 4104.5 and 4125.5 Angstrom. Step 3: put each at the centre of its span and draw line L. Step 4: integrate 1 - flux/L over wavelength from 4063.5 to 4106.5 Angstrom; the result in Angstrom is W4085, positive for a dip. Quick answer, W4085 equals 2.2 Angstrom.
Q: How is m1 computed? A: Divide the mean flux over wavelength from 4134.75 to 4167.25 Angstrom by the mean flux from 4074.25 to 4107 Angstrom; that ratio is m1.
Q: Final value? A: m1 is 1.07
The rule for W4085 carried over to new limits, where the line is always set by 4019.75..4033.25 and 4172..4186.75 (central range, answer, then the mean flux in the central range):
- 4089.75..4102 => 0.3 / 24.1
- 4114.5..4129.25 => -0.9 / 26.3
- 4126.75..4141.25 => -0.5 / 25.7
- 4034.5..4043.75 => -0.2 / 25.3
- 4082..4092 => -0.4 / 25.8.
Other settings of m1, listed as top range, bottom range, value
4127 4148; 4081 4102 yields 1.03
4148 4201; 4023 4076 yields 1.03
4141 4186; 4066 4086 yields 1.06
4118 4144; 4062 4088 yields 1.07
